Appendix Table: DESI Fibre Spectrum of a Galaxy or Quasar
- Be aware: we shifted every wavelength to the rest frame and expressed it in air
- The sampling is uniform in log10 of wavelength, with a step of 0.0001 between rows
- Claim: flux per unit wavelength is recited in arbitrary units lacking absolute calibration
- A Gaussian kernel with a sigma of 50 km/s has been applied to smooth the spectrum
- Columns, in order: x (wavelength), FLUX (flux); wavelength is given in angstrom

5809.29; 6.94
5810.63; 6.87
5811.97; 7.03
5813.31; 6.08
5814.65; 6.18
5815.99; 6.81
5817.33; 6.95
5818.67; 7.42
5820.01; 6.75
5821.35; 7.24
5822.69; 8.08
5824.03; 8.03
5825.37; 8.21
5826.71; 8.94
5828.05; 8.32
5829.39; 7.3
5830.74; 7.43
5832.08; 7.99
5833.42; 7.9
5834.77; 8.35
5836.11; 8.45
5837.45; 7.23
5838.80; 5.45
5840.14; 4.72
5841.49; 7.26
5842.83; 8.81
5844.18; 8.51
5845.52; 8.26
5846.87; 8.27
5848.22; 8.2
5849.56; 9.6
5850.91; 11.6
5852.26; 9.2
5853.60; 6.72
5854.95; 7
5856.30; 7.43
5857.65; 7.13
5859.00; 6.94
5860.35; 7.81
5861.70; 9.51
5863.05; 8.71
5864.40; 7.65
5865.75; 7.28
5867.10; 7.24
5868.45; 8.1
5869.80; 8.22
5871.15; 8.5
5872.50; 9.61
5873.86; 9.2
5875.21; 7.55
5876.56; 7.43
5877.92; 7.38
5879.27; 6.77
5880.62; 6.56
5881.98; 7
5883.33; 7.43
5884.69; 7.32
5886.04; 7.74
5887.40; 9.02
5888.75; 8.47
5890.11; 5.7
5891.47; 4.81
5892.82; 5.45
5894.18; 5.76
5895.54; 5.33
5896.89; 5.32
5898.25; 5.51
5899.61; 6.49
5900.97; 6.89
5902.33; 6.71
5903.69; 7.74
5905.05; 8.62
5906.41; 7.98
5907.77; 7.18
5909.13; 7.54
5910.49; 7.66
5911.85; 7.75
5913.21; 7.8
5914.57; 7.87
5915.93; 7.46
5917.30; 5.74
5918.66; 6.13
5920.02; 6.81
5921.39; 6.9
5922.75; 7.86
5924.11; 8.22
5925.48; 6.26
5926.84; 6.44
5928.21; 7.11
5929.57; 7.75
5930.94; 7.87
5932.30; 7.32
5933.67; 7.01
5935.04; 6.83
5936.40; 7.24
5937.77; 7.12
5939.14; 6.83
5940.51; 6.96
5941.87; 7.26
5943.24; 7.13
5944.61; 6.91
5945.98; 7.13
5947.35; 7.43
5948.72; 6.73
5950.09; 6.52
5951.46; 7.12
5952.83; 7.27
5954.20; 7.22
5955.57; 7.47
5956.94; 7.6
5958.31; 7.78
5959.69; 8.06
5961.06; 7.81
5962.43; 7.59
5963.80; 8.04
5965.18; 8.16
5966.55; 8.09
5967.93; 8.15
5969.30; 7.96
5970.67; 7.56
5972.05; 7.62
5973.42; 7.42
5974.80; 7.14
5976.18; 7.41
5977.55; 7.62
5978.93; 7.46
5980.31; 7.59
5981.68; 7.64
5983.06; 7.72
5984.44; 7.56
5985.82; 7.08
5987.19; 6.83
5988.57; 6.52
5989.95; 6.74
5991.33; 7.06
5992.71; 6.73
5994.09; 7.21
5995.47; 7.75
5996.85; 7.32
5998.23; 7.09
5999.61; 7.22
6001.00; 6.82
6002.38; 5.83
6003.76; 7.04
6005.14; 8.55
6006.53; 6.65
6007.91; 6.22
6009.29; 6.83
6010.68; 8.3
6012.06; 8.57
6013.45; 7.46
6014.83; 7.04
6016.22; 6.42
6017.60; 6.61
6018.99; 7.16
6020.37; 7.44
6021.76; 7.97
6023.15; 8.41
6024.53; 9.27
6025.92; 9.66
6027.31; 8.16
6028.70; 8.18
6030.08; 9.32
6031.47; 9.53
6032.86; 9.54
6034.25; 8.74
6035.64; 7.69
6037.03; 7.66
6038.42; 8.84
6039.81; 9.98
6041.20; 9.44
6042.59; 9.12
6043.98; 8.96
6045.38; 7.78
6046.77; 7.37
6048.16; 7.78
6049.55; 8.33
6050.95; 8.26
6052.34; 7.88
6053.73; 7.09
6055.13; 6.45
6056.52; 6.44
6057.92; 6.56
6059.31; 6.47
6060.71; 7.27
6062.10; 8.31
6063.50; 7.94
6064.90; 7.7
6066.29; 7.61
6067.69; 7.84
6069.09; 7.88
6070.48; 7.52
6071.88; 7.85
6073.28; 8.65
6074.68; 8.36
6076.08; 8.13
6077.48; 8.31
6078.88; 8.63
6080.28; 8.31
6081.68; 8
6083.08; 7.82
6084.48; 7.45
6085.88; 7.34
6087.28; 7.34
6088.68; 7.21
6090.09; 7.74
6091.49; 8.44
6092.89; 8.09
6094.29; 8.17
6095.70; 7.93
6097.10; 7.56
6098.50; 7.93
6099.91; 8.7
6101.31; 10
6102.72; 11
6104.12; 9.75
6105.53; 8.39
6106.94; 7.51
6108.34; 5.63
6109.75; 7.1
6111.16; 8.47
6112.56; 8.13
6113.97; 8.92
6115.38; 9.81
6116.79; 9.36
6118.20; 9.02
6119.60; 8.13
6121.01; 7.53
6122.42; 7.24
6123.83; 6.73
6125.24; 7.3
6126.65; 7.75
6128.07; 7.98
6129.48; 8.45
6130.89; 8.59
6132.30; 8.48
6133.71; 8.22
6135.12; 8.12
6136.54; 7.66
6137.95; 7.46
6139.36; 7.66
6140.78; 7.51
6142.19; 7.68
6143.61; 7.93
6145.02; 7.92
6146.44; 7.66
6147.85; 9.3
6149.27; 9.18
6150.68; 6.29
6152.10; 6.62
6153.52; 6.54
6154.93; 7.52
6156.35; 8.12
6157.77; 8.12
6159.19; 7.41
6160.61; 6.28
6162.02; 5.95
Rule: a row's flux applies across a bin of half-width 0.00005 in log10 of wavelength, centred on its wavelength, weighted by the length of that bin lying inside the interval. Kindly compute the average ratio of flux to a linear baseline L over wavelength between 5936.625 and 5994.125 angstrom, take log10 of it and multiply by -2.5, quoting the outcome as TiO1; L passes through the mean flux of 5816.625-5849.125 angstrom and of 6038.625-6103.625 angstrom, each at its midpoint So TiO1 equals 0.07 mag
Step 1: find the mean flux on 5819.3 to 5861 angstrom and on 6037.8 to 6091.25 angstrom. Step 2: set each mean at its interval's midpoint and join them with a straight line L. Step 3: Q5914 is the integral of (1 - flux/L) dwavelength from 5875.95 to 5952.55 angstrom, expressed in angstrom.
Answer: 8.1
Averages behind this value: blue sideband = 7.84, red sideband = 7.9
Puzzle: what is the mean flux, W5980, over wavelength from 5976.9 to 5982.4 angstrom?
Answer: 7.58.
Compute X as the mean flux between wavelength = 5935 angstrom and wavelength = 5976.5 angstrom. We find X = 7.41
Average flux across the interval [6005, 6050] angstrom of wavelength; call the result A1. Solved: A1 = 8.15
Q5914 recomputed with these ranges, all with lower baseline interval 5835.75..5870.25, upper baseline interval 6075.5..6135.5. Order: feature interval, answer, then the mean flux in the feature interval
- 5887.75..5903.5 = 3.5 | 6.15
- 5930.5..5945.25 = 1.6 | 7.12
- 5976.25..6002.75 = 2.9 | 7.17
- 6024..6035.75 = -1.3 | 8.95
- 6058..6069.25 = 0.8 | 7.56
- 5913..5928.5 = 1.8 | 7.02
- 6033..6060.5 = 0.5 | 7.96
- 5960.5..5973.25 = 0.2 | 7.87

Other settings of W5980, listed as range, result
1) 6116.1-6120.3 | 8.85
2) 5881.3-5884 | 7.22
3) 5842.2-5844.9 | 8.65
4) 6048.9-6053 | 8.15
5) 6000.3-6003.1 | 6.32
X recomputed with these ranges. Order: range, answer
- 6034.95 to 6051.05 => 8.44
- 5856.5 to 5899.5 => 7.29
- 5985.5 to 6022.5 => 7.13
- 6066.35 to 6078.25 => 8.04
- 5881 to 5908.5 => 6.82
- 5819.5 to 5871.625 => 7.91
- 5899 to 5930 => 7.25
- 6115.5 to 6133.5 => 8.11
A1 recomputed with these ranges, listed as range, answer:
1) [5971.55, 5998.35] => 7.28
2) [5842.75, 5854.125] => 8.83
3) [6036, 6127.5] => 8.03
